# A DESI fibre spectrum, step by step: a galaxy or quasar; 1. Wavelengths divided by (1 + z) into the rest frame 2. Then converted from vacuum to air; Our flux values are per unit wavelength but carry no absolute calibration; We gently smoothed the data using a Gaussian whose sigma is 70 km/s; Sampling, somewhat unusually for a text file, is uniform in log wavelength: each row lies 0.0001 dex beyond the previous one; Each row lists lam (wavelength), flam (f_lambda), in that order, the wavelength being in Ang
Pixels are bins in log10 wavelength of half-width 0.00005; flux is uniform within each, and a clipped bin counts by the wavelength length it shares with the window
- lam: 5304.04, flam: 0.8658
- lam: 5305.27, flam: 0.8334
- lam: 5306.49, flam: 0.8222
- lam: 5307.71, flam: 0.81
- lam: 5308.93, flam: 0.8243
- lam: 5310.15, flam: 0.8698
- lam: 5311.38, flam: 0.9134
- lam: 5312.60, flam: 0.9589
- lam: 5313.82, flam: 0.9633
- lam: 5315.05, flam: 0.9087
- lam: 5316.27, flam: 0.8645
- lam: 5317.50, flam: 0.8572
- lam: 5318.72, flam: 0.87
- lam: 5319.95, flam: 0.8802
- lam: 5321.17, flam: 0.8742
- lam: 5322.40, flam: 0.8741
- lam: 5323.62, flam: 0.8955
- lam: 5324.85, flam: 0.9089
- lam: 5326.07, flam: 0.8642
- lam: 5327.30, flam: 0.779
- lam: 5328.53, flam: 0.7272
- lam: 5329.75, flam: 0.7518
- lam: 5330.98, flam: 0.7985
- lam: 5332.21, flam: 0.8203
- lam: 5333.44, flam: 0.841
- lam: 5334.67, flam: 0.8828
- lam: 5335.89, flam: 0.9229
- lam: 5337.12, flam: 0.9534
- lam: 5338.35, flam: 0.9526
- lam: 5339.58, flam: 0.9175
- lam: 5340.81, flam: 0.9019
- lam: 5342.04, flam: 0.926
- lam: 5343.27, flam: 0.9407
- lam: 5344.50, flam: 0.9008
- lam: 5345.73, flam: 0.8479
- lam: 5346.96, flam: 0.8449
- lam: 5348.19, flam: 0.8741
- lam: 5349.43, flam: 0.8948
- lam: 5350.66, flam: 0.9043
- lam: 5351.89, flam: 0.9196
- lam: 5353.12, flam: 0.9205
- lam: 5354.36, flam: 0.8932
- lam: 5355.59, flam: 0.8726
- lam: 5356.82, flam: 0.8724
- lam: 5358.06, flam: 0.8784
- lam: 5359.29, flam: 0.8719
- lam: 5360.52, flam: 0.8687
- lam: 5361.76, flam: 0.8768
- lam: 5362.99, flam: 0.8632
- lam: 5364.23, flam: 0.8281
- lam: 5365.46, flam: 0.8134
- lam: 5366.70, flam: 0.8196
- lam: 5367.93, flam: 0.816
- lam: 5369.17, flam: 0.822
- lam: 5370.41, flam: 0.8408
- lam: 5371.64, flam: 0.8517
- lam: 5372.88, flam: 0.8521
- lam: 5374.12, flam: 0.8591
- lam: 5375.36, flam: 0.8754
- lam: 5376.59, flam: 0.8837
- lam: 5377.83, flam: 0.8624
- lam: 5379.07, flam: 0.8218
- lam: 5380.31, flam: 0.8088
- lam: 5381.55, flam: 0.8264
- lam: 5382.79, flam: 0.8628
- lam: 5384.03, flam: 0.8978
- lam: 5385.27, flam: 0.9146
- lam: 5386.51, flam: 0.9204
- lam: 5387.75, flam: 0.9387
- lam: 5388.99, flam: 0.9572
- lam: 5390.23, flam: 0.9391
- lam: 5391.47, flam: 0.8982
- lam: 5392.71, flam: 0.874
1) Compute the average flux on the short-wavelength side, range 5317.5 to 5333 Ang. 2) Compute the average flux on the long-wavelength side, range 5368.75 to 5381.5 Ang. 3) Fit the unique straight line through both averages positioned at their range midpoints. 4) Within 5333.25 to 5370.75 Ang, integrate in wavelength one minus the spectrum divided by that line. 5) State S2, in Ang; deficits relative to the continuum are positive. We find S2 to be -1.69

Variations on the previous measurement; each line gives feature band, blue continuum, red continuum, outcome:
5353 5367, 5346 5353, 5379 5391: 0.40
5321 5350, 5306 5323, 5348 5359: 0.49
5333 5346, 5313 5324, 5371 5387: -0.45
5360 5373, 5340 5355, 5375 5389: 0.68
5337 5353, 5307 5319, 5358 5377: -0.75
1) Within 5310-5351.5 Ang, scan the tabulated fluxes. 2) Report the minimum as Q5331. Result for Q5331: 0.7272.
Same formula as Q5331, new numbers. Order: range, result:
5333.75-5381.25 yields 0.8088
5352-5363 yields 0.8632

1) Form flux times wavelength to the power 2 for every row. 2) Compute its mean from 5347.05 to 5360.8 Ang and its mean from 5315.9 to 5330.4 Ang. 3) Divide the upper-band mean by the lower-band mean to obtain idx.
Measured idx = 1.06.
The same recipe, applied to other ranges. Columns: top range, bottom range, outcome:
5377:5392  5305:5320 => 1.04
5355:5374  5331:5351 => 0.96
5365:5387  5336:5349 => 0.95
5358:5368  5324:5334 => 1.06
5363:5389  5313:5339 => 1.01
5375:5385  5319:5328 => 1.01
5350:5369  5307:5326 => 1.00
